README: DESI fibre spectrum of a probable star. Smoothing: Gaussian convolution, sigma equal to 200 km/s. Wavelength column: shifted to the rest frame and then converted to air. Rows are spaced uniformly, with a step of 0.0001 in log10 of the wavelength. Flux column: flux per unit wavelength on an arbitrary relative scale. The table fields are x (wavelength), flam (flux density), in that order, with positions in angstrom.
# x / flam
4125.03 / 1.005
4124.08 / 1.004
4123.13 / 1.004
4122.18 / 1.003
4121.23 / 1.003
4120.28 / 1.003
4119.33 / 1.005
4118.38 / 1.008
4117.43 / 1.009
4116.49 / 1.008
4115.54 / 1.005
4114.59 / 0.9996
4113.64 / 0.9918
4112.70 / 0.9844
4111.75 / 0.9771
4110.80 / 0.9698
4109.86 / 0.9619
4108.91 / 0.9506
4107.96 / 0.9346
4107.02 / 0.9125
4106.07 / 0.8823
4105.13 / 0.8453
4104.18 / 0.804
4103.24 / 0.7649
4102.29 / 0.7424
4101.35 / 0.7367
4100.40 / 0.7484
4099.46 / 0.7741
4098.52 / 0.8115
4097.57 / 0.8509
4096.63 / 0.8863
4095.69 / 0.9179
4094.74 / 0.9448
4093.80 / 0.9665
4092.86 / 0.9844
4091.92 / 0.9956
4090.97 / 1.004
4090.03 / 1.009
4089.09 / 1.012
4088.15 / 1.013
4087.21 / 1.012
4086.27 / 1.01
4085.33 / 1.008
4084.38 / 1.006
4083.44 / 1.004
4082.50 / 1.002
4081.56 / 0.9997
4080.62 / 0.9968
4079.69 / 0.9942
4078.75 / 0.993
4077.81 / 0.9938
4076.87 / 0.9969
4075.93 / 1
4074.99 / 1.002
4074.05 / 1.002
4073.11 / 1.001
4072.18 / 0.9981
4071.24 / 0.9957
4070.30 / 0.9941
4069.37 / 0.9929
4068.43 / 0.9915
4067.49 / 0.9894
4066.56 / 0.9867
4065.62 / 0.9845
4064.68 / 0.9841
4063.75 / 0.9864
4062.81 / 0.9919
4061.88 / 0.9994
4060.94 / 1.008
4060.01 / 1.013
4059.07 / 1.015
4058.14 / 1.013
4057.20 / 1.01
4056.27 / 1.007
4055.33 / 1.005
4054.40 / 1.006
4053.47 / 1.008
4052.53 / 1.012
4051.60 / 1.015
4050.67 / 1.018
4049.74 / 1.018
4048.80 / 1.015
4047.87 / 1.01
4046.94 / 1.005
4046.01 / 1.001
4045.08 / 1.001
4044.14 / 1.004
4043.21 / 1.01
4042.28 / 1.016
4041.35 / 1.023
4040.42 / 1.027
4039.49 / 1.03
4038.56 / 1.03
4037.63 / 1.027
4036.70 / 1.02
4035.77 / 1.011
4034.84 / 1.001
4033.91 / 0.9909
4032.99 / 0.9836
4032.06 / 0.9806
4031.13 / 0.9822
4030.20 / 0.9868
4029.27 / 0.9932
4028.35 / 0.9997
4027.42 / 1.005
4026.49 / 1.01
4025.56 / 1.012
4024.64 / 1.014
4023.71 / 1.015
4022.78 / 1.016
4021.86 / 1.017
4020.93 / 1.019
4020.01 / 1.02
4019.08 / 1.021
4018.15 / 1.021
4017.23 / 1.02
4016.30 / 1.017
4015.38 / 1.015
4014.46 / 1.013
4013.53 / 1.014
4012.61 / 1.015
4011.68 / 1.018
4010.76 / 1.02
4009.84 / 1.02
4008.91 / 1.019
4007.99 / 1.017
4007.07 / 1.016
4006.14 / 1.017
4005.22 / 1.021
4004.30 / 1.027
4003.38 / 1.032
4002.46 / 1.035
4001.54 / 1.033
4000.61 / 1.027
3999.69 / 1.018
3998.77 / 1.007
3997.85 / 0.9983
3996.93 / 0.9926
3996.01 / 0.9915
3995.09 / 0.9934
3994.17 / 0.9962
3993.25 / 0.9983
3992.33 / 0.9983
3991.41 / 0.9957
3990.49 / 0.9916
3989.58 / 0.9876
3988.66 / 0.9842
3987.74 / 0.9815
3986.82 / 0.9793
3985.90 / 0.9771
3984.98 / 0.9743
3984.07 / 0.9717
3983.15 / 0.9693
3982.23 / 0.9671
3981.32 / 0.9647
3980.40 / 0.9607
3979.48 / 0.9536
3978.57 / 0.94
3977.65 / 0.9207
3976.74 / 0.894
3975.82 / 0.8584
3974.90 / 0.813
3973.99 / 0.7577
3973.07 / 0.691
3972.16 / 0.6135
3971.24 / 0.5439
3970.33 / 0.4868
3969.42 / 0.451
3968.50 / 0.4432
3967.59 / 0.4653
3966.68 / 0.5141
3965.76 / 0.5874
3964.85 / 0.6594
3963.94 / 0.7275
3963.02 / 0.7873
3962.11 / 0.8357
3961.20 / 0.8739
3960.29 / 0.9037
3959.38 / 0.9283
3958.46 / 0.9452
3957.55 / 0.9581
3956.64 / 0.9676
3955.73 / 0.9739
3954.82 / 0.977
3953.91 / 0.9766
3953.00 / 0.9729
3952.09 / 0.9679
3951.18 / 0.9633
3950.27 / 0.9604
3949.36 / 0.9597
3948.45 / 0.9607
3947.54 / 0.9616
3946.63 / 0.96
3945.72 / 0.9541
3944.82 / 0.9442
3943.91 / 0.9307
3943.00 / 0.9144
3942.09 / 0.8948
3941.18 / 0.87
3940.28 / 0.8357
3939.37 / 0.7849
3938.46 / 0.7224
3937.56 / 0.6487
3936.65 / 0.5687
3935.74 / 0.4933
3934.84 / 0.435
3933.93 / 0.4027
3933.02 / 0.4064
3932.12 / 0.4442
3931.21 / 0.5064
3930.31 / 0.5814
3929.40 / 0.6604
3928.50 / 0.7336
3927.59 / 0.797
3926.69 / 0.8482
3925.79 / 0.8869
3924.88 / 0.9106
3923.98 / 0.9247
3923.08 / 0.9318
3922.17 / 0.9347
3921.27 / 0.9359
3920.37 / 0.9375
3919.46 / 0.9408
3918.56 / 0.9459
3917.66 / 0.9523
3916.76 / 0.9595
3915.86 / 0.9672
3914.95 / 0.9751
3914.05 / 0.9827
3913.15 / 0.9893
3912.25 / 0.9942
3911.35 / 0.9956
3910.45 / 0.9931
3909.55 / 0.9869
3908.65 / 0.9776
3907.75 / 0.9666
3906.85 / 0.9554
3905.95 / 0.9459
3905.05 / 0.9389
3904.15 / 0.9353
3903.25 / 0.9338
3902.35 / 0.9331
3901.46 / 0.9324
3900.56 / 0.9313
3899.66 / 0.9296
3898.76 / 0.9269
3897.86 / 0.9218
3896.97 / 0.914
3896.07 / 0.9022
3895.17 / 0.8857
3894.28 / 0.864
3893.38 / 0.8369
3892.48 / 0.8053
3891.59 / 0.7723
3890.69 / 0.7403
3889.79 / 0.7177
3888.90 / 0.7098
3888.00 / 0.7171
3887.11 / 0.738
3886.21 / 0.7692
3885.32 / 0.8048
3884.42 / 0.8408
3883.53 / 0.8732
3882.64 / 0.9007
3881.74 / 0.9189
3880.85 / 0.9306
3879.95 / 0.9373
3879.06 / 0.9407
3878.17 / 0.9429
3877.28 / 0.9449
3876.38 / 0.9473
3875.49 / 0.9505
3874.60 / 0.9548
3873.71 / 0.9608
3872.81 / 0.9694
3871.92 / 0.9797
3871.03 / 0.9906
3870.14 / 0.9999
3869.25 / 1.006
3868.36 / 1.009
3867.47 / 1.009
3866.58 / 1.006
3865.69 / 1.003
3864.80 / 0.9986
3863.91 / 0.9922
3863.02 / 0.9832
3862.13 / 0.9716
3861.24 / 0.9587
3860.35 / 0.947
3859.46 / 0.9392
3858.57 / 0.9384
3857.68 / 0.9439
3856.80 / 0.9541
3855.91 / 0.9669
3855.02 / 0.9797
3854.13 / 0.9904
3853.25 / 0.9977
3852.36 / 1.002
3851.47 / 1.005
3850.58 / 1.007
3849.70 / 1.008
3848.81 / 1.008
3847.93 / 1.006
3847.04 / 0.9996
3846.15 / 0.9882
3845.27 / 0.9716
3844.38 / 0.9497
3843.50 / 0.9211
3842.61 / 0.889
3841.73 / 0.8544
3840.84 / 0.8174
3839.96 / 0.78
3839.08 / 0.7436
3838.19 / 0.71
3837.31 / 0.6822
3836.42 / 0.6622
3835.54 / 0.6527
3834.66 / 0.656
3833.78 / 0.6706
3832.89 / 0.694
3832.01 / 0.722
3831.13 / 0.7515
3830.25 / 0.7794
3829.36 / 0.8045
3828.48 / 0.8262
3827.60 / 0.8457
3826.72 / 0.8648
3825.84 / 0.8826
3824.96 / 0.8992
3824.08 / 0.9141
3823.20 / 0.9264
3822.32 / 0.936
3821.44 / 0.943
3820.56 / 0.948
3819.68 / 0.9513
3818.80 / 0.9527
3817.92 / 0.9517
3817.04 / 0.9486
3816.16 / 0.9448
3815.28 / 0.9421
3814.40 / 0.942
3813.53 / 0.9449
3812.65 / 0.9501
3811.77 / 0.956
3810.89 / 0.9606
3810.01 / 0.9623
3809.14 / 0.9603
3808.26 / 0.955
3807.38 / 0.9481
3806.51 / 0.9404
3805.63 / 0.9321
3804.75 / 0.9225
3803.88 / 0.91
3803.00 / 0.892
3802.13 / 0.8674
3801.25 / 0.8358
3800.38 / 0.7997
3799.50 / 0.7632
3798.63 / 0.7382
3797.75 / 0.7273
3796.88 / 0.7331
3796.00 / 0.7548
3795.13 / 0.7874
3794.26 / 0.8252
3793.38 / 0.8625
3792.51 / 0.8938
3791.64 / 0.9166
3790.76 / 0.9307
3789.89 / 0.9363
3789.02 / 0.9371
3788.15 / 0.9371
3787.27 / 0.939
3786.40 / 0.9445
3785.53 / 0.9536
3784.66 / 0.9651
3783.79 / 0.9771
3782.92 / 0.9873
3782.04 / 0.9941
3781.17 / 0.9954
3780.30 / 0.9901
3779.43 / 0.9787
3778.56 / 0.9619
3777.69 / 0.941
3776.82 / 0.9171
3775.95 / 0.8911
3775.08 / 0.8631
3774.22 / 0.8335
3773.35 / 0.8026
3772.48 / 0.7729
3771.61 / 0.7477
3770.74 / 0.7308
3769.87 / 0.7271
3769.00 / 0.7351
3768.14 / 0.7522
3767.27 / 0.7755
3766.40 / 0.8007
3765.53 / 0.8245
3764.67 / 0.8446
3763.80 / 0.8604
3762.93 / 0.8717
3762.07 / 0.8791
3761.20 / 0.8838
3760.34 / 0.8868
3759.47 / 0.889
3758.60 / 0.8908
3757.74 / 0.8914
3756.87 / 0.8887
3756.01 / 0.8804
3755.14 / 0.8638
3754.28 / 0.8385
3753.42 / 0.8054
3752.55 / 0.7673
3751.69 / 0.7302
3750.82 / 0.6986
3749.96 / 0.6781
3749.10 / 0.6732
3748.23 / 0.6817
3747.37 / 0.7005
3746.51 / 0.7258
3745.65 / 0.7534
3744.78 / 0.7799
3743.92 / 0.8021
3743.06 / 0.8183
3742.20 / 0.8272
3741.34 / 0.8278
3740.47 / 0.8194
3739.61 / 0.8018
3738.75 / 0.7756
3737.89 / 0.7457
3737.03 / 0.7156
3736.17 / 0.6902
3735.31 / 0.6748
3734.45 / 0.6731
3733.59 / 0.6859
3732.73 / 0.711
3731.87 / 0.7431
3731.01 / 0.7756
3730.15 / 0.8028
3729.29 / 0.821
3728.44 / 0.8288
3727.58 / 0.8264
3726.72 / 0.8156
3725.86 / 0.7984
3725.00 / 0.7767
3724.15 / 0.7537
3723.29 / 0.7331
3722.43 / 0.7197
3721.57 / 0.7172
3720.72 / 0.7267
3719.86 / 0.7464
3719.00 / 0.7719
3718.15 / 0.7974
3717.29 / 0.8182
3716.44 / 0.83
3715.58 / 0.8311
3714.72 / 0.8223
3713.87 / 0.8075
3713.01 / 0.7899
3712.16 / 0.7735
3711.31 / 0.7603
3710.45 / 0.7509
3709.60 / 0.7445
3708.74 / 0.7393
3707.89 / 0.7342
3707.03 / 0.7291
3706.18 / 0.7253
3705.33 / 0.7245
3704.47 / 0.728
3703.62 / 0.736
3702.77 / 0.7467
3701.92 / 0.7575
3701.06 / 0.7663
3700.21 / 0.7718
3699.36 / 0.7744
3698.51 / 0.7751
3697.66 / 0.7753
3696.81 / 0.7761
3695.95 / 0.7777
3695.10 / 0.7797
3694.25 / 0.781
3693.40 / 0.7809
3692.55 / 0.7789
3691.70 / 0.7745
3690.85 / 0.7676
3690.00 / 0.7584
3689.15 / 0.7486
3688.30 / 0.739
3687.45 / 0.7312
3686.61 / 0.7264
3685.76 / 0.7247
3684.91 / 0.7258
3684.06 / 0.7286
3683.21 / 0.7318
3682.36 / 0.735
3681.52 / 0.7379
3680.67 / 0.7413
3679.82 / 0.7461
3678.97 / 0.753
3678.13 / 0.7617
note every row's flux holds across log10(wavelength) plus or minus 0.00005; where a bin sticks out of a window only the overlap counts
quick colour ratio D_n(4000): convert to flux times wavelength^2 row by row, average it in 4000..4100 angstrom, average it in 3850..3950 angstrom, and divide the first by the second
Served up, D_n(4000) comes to 1.22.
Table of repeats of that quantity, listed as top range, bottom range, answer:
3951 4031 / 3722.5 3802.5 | 1.27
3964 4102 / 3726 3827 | 1.28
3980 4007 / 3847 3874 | 1.08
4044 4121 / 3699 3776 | 1.48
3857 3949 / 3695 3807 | 1.17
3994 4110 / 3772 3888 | 1.22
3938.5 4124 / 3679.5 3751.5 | 1.48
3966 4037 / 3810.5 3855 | 1.16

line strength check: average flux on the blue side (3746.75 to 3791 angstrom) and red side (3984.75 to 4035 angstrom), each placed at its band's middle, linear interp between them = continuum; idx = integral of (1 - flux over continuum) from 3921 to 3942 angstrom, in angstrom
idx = 5.5 angstrom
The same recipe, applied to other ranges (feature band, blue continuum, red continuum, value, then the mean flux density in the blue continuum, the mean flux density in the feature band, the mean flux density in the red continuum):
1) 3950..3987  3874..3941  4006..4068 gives 3.71 angstrom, 0.845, 0.829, 1.01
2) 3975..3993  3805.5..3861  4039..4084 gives 0.16 angstrom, 0.897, 0.959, 1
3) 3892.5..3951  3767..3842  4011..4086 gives 4.57 angstrom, 0.864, 0.859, 1.01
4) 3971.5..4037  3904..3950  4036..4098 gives -3.53 angstrom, 0.844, 0.98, 0.998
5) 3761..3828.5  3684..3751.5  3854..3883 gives -1.88 angstrom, 0.759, 0.888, 0.965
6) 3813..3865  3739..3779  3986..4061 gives -1.43 angstrom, 0.812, 0.896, 1.01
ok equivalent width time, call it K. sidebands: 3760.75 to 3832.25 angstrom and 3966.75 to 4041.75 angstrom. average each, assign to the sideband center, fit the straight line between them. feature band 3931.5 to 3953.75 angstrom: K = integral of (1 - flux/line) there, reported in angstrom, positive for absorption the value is 3.4 angstrom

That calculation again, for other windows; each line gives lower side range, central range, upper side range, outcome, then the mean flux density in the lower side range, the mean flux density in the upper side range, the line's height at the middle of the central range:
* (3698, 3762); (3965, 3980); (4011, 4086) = 4.2 angstrom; 0.775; 1.01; 0.951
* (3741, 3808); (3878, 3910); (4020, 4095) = 1.2 angstrom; 0.848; 1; 0.913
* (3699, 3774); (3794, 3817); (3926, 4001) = -2.5 angstrom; 0.777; 0.833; 0.794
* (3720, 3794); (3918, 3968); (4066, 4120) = 4.8 angstrom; 0.823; 0.954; 0.896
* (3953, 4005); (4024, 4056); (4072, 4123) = -3.1 angstrom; 0.882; 0.953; 0.918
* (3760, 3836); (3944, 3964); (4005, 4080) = 0.5 angstrom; 0.872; 1.01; 0.958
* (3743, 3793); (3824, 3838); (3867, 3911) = 1.8 angstrom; 0.851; 0.906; 0.88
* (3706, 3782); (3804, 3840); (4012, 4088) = -0.6 angstrom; 0.797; 1.01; 0.85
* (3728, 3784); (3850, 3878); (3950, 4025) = -3.7 angstrom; 0.813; 0.922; 0.864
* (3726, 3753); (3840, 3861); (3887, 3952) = -3.7 angstrom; 0.754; 0.85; 0.813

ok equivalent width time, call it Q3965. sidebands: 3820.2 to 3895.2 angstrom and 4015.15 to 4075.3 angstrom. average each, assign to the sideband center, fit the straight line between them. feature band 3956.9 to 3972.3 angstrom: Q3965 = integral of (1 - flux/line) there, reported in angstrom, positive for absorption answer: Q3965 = 4.21 angstrom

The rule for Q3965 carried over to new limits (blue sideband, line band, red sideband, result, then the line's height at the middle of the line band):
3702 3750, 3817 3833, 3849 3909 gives -0.1 angstrom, 0.867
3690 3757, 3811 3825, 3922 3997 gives -2.7 angstrom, 0.791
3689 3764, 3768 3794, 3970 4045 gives -2.5 angstrom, 0.815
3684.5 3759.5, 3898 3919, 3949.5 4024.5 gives -2.0 angstrom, 0.876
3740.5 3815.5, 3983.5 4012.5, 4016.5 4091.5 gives -0.9 angstrom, 0.975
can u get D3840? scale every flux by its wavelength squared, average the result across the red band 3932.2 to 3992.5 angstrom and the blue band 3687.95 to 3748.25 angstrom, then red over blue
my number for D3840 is 1.23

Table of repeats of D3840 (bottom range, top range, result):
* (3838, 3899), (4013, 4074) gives 1.20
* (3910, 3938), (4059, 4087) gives 1.35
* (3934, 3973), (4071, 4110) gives 1.27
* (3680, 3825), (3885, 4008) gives 1.17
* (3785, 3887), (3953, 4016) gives 1.08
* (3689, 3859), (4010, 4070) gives 1.38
